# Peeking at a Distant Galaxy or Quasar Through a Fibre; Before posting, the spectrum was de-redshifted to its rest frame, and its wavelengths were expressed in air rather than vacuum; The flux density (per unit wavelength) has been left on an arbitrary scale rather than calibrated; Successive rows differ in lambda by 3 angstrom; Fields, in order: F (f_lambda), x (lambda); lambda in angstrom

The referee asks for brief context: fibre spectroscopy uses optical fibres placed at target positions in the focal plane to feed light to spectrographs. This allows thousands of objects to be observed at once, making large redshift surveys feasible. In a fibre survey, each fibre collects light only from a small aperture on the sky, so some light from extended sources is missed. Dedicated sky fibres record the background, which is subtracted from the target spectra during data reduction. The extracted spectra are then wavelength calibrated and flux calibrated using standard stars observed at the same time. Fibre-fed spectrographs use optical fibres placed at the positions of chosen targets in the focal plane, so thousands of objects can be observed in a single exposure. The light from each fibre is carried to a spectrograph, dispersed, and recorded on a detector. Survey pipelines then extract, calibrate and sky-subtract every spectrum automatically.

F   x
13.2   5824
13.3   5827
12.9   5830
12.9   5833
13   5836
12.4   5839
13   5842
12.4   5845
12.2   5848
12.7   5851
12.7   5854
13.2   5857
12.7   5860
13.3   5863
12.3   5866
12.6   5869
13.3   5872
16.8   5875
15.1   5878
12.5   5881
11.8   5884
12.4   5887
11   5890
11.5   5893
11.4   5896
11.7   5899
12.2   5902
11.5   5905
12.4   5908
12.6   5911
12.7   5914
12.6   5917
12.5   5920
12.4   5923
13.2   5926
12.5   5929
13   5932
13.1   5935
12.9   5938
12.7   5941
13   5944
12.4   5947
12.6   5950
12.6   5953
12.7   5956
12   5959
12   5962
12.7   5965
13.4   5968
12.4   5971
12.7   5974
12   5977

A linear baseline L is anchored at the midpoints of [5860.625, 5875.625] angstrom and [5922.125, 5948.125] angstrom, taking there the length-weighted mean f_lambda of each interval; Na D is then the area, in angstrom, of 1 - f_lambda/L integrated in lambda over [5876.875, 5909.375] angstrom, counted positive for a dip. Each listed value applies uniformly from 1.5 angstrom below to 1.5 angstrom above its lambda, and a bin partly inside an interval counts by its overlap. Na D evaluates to 2.7 angstrom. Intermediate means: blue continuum 13.4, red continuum 12.8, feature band 12.1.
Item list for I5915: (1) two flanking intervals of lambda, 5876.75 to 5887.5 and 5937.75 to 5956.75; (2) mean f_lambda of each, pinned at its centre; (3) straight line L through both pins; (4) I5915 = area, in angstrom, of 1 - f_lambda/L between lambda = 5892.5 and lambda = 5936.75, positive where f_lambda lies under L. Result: 1.52 angstrom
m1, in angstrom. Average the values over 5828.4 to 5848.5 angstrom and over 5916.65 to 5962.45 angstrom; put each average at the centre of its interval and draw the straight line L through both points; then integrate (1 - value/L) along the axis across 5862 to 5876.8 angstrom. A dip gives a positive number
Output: -1.2 angstrom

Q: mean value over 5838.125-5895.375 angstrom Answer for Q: 12.8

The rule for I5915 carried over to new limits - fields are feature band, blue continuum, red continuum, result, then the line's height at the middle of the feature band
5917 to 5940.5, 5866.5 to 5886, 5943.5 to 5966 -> 0.1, 12.8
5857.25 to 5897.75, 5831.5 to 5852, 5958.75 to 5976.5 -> -0.7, 12.6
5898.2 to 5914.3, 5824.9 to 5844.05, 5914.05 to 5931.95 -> 0.7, 12.7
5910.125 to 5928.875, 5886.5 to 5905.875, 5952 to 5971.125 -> -1.1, 12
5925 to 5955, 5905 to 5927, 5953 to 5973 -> -0.6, 12.5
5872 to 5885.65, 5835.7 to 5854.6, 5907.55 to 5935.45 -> -1.4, 12.6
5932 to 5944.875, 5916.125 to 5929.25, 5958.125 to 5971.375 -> -0.3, 12.6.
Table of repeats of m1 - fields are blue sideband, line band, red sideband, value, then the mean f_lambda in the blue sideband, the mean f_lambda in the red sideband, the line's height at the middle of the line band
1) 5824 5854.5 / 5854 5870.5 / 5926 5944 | 0.0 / 12.8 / 12.9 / 12.8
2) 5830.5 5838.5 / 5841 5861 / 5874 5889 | 0.6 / 12.9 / 13.5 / 13.1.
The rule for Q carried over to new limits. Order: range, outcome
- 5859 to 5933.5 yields 12.6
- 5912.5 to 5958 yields 12.7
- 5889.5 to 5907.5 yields 11.6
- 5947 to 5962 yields 12.4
